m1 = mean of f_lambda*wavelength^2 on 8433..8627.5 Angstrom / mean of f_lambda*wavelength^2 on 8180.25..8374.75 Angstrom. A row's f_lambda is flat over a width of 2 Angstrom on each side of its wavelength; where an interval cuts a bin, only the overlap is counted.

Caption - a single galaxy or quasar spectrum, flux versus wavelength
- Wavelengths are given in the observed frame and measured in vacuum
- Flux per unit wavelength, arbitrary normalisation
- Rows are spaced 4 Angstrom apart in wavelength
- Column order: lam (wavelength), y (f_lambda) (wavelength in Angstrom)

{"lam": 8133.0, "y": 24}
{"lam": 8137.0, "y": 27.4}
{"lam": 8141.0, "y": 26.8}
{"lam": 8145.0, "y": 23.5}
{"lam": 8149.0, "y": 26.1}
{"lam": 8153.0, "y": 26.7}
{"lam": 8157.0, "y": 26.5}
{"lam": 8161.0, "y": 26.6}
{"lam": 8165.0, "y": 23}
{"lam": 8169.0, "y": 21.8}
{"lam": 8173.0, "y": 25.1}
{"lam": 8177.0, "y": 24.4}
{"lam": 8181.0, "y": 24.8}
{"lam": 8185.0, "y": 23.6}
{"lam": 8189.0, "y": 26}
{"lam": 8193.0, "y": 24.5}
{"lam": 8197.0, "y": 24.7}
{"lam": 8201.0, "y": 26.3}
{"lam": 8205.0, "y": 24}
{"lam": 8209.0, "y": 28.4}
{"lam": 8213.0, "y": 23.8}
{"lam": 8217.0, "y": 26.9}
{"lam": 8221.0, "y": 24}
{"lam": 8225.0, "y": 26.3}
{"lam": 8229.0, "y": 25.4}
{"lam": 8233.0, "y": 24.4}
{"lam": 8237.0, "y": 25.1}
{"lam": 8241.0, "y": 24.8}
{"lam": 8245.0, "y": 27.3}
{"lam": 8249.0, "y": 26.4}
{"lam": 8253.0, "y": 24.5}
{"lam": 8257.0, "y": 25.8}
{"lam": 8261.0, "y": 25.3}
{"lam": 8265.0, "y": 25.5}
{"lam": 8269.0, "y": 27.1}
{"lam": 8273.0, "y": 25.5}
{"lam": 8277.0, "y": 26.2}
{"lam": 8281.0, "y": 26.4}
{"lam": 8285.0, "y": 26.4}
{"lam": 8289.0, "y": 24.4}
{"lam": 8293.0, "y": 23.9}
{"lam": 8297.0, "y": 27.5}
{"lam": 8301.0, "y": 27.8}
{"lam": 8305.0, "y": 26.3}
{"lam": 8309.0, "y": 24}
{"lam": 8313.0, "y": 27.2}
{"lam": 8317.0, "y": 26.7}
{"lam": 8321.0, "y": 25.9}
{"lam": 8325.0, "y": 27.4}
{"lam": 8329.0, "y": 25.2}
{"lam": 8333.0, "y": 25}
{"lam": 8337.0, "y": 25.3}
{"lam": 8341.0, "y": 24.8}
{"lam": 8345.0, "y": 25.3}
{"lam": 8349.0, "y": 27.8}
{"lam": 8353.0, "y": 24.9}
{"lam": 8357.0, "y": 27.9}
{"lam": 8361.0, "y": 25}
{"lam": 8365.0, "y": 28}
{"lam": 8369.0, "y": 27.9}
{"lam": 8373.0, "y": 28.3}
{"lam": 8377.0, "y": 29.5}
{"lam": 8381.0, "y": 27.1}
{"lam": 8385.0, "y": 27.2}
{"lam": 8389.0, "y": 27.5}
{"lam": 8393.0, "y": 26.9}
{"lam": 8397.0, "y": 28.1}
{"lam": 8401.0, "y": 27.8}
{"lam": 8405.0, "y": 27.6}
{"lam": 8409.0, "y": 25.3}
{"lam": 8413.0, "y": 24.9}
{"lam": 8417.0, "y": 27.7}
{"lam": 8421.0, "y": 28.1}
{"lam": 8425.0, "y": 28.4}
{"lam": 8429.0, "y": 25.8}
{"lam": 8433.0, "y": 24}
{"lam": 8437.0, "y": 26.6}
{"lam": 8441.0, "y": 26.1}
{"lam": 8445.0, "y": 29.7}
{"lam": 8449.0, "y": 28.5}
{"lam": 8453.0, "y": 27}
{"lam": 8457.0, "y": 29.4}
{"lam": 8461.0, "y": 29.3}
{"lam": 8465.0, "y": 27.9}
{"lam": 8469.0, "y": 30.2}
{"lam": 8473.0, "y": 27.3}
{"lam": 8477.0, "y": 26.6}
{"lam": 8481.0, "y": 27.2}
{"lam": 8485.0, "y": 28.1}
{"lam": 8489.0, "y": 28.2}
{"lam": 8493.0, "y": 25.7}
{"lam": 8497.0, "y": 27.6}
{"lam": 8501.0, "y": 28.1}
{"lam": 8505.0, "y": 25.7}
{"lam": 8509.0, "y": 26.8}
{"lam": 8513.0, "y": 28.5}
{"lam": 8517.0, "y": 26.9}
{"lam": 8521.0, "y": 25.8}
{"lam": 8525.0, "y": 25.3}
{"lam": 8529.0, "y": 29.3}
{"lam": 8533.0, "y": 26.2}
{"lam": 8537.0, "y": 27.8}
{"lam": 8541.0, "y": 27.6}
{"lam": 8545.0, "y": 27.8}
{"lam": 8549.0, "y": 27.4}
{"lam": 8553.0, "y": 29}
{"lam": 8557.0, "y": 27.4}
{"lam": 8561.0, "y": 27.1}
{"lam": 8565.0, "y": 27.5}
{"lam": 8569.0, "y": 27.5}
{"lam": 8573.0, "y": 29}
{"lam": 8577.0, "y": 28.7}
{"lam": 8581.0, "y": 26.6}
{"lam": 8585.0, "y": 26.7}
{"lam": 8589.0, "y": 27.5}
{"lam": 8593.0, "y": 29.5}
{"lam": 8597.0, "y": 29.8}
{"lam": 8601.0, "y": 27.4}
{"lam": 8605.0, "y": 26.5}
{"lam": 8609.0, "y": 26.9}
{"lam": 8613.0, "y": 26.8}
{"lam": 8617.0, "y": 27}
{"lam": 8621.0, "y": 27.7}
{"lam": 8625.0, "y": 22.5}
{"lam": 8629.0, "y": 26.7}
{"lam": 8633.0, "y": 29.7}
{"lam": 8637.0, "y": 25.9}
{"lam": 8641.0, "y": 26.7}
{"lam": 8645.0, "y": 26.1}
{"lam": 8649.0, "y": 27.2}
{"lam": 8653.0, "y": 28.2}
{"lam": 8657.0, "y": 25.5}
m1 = 1.13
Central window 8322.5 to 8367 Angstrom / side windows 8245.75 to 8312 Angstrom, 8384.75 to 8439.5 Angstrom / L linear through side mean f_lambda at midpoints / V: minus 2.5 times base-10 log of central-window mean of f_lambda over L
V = 0.01 mag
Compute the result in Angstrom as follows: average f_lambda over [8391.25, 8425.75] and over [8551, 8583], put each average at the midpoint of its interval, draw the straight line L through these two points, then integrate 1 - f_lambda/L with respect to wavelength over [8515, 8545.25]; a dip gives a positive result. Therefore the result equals 0.70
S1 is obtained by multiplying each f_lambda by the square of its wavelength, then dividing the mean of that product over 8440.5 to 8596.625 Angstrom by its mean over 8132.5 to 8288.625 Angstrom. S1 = 1.17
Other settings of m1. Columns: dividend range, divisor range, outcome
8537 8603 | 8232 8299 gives 1.17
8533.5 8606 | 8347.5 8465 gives 1.06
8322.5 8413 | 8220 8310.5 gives 1.07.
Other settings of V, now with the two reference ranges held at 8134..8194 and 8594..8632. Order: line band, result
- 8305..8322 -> -0.01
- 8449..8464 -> -0.09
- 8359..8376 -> -0.06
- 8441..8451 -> -0.09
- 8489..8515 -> -0.03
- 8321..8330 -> -0.02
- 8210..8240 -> 0.01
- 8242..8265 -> -0.01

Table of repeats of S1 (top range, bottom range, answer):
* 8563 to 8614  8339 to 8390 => 1.08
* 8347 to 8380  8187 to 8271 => 1.11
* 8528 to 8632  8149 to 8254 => 1.19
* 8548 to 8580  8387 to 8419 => 1.08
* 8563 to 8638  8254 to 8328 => 1.13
